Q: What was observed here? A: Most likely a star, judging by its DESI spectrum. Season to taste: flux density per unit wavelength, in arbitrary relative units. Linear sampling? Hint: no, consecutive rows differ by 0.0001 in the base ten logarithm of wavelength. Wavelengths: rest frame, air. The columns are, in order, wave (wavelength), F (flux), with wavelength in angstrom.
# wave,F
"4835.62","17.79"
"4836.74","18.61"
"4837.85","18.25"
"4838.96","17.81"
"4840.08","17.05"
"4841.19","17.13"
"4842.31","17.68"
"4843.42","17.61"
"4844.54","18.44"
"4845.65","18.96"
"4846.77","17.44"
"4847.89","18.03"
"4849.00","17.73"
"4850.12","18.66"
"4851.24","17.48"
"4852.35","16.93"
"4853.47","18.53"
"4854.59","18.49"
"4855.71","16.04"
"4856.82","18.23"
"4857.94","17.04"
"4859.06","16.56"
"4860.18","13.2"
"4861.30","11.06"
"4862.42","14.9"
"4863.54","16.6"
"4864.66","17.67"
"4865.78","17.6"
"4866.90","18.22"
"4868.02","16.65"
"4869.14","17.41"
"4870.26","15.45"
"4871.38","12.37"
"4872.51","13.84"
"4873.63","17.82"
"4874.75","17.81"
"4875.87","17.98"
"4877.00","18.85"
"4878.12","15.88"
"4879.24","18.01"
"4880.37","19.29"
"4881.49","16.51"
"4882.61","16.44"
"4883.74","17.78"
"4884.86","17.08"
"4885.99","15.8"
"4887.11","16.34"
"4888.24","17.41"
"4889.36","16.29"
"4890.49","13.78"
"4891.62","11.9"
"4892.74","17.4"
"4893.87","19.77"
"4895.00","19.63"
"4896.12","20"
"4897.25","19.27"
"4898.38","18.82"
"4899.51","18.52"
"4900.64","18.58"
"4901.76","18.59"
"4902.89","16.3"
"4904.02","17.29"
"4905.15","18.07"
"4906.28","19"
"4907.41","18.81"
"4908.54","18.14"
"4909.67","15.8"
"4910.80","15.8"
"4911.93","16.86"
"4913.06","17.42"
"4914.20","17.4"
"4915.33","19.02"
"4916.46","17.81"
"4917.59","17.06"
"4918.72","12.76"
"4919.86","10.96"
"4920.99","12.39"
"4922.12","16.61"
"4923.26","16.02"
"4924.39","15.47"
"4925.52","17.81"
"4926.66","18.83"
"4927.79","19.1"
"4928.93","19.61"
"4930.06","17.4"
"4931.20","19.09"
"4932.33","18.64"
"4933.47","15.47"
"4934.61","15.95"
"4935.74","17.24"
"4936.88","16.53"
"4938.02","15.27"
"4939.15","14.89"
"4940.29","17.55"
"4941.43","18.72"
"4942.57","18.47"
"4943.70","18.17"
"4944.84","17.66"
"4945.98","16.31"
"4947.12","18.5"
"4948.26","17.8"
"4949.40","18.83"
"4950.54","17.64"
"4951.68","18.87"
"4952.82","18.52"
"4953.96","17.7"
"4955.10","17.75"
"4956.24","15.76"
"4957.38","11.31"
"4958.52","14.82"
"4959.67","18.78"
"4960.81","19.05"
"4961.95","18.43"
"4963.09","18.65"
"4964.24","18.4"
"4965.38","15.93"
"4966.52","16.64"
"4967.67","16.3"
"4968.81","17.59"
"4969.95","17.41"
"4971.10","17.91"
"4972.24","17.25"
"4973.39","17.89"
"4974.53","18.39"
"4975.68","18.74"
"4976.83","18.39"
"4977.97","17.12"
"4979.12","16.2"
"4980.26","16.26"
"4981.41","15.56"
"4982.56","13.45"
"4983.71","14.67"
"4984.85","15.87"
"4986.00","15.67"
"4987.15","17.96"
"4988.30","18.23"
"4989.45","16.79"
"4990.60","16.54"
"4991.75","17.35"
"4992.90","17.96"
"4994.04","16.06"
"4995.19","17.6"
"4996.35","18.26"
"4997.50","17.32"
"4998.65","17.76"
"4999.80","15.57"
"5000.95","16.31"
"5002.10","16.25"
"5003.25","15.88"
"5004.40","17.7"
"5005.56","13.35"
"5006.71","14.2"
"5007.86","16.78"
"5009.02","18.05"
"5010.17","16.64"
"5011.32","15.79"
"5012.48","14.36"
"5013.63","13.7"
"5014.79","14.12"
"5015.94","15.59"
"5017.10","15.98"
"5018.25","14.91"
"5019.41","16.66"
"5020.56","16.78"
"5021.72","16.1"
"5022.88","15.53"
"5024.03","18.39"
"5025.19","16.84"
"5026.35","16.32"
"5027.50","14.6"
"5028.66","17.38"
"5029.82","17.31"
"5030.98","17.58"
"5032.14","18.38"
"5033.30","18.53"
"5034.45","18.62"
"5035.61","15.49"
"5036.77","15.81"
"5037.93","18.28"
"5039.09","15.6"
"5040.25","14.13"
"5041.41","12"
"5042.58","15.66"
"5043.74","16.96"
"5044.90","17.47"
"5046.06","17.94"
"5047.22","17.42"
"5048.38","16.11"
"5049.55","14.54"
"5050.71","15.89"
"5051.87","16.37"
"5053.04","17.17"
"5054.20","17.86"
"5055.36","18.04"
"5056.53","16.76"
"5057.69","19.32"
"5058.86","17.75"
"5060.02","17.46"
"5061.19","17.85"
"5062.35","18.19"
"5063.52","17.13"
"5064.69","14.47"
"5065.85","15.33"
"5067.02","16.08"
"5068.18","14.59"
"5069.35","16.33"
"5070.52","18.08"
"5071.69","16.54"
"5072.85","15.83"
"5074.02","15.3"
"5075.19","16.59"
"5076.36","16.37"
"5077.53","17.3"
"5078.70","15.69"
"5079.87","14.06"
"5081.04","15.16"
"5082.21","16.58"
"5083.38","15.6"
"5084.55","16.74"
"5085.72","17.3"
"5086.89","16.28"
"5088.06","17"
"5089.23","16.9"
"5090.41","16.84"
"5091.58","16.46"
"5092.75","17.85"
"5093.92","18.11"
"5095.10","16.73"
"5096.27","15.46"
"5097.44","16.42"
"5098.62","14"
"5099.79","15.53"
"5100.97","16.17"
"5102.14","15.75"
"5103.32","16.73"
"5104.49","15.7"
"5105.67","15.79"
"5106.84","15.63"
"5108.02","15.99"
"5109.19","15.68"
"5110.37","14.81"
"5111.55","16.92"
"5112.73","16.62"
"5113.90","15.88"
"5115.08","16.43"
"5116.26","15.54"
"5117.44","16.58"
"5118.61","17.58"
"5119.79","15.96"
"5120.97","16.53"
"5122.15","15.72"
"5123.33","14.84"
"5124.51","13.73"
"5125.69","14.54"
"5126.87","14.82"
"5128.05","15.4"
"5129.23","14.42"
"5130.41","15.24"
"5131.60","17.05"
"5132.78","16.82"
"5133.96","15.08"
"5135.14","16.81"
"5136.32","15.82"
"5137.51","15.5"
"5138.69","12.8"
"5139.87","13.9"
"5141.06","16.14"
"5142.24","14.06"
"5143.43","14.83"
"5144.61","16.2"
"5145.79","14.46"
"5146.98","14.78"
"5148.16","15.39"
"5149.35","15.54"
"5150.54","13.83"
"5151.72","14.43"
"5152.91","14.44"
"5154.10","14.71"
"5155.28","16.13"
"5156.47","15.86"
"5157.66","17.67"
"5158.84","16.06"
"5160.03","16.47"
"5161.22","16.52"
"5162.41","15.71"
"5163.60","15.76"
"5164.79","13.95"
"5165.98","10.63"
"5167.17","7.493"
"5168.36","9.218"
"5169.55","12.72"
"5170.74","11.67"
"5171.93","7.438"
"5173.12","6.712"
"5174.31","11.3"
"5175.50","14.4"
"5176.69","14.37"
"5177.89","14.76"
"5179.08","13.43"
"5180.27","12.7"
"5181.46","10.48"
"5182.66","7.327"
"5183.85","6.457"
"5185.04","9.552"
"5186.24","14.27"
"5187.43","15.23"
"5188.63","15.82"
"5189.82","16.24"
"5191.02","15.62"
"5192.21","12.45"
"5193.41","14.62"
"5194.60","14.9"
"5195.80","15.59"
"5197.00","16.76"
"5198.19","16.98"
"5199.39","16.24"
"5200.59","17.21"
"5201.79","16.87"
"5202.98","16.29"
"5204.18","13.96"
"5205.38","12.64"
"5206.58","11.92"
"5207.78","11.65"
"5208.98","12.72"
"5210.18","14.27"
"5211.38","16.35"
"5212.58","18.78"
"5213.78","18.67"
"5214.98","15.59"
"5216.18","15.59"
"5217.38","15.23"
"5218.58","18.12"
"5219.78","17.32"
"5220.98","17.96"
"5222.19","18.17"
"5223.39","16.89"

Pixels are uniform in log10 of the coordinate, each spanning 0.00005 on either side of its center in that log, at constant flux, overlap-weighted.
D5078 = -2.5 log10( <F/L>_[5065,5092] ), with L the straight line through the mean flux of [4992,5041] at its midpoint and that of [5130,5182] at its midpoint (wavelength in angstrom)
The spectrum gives -0.06 mag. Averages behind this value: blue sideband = 16.4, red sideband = 14.1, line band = 16.2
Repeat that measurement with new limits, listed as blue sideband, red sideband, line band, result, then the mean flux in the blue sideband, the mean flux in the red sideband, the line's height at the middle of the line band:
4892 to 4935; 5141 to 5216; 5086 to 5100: -0.10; 17.4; 14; 15.1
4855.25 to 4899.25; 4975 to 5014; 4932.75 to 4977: -0.05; 16.8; 16.4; 16.5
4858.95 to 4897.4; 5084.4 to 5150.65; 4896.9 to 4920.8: -0.04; 16.6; 15.8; 16.5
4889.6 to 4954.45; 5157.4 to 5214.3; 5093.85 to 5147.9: -0.07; 17.3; 13.7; 14.6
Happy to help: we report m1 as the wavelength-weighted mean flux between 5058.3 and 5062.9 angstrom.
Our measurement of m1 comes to 17.8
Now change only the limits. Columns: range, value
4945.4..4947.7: 17.4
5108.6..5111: 15.3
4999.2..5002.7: 16.1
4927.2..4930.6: 18.7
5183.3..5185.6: 8.02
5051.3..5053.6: 16.7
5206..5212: 13.4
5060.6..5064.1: 17.7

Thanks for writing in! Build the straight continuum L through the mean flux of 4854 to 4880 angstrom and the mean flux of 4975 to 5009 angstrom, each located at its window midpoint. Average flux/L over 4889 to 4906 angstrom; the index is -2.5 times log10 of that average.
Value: -0.07 mag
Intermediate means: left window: 16.4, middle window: 17.7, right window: 16.6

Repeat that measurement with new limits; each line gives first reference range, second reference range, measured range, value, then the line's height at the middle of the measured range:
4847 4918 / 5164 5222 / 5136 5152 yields -0.037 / 14.3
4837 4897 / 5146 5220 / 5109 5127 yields -0.076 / 14.7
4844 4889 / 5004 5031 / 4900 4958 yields -0.036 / 16.5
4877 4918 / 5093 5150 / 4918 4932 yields 0.055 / 17.2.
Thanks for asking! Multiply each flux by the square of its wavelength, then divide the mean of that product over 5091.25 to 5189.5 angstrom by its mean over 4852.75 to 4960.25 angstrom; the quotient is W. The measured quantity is 0.94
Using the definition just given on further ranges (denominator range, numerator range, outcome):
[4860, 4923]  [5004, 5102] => 1.04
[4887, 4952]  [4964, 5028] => 0.99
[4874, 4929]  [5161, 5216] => 0.89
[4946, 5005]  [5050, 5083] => 1.01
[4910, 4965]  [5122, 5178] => 0.91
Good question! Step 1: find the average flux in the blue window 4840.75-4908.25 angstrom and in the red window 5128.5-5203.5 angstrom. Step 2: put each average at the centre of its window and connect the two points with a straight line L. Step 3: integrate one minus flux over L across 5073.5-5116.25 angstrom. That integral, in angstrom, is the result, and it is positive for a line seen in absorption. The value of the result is -3.6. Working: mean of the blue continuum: 17.2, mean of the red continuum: 14.2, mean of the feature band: 16.2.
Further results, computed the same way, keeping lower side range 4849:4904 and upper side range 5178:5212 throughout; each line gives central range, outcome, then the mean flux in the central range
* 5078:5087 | -0.56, 15.9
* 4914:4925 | 0.71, 15.5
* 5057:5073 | -1.74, 16.8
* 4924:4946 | -1.38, 17.5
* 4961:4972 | -0.96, 17.5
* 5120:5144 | -1.17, 15.2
